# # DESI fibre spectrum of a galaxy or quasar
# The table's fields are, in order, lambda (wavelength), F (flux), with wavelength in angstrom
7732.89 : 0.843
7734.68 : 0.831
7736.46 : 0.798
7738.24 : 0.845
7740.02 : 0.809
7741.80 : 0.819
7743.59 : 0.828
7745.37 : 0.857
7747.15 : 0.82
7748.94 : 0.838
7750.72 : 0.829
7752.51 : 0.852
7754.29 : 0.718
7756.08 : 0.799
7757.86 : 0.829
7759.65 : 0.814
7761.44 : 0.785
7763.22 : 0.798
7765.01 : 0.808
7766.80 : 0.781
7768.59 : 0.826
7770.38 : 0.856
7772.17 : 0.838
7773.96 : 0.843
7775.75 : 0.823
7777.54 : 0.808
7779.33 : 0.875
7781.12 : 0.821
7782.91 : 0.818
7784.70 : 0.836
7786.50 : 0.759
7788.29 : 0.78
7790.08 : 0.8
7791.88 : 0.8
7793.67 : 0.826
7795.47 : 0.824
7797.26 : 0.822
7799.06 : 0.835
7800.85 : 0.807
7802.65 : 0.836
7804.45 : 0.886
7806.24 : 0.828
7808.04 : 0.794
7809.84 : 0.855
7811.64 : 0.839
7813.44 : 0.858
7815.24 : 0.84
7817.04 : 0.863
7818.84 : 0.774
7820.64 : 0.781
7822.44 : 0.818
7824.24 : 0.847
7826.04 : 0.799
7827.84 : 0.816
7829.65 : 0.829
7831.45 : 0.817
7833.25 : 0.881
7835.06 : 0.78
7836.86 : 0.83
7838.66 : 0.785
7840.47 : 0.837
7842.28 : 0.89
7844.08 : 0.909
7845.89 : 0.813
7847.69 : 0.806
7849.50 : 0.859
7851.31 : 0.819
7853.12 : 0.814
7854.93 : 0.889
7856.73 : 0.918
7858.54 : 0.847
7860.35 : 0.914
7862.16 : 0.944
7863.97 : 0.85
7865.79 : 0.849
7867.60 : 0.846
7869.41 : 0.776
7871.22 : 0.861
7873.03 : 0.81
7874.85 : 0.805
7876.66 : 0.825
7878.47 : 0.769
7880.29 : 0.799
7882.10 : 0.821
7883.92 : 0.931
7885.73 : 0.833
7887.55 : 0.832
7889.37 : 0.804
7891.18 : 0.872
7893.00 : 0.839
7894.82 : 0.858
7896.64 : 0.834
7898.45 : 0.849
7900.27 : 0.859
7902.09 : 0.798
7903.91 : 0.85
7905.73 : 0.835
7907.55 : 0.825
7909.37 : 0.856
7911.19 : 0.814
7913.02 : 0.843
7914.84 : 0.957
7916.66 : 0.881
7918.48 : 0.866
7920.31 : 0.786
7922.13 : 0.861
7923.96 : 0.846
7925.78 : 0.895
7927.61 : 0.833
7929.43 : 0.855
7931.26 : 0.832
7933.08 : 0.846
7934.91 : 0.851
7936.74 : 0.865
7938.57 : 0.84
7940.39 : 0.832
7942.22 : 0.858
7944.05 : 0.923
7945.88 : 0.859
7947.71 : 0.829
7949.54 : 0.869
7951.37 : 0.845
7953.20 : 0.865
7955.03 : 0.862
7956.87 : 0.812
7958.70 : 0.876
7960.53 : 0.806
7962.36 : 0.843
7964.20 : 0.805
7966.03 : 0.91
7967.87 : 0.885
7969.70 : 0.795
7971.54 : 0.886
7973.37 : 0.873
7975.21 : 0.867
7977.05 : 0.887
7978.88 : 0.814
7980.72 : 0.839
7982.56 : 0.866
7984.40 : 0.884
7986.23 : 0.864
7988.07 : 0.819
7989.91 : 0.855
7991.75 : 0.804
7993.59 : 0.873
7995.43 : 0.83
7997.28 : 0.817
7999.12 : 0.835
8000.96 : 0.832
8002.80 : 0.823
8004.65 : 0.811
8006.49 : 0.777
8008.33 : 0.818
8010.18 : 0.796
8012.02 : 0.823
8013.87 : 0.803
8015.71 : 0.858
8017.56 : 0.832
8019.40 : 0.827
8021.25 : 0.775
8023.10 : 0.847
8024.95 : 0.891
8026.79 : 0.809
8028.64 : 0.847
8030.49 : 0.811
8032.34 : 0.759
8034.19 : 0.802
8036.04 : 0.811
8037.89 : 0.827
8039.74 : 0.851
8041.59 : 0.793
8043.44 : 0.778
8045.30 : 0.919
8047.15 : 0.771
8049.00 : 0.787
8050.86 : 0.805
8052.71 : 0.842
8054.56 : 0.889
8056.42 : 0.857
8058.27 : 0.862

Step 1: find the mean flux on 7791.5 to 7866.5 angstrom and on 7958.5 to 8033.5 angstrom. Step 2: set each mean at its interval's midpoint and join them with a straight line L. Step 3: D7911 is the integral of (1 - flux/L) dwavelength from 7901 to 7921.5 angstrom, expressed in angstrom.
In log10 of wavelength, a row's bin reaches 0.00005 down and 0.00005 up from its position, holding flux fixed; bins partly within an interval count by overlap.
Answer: -0.2 angstrom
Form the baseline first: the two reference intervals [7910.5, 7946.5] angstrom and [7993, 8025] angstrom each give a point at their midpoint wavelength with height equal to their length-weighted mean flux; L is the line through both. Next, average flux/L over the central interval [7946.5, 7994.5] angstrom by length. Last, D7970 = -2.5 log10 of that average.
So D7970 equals -0.015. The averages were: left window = 0.857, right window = 0.824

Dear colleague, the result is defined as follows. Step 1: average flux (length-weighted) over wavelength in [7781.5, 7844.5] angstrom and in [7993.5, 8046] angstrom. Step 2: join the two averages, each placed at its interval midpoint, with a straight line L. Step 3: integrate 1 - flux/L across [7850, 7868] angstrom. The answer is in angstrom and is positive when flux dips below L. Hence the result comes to -1.0 angstrom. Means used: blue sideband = 0.825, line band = 0.869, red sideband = 0.822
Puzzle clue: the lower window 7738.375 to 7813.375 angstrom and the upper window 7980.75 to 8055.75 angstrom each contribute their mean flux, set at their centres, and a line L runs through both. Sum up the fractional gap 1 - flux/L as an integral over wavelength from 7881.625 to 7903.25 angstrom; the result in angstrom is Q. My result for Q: -0.6 angstrom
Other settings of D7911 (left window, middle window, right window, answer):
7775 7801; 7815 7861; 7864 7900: -0.7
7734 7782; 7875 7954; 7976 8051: -2.2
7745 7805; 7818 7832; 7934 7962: 0.3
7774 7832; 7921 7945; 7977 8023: -0.8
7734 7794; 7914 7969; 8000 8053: -2.6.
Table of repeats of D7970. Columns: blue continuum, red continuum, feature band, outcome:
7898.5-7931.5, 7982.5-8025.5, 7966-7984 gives -0.03 mag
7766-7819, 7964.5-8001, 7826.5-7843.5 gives 0.00 mag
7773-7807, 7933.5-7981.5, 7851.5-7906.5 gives -0.01 mag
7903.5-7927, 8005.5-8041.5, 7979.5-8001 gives -0.02 mag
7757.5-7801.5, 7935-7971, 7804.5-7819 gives -0.02 mag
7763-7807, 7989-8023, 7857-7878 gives -0.03 mag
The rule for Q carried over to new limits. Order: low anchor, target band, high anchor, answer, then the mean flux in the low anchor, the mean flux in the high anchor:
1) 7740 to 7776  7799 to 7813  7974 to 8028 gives -0.3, 0.818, 0.834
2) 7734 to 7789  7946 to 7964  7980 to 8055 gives -0.4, 0.818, 0.826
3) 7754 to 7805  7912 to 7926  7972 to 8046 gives -0.7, 0.816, 0.831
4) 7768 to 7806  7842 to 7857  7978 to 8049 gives -0.5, 0.825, 0.826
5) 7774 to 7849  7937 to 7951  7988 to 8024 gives -0.6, 0.826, 0.823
